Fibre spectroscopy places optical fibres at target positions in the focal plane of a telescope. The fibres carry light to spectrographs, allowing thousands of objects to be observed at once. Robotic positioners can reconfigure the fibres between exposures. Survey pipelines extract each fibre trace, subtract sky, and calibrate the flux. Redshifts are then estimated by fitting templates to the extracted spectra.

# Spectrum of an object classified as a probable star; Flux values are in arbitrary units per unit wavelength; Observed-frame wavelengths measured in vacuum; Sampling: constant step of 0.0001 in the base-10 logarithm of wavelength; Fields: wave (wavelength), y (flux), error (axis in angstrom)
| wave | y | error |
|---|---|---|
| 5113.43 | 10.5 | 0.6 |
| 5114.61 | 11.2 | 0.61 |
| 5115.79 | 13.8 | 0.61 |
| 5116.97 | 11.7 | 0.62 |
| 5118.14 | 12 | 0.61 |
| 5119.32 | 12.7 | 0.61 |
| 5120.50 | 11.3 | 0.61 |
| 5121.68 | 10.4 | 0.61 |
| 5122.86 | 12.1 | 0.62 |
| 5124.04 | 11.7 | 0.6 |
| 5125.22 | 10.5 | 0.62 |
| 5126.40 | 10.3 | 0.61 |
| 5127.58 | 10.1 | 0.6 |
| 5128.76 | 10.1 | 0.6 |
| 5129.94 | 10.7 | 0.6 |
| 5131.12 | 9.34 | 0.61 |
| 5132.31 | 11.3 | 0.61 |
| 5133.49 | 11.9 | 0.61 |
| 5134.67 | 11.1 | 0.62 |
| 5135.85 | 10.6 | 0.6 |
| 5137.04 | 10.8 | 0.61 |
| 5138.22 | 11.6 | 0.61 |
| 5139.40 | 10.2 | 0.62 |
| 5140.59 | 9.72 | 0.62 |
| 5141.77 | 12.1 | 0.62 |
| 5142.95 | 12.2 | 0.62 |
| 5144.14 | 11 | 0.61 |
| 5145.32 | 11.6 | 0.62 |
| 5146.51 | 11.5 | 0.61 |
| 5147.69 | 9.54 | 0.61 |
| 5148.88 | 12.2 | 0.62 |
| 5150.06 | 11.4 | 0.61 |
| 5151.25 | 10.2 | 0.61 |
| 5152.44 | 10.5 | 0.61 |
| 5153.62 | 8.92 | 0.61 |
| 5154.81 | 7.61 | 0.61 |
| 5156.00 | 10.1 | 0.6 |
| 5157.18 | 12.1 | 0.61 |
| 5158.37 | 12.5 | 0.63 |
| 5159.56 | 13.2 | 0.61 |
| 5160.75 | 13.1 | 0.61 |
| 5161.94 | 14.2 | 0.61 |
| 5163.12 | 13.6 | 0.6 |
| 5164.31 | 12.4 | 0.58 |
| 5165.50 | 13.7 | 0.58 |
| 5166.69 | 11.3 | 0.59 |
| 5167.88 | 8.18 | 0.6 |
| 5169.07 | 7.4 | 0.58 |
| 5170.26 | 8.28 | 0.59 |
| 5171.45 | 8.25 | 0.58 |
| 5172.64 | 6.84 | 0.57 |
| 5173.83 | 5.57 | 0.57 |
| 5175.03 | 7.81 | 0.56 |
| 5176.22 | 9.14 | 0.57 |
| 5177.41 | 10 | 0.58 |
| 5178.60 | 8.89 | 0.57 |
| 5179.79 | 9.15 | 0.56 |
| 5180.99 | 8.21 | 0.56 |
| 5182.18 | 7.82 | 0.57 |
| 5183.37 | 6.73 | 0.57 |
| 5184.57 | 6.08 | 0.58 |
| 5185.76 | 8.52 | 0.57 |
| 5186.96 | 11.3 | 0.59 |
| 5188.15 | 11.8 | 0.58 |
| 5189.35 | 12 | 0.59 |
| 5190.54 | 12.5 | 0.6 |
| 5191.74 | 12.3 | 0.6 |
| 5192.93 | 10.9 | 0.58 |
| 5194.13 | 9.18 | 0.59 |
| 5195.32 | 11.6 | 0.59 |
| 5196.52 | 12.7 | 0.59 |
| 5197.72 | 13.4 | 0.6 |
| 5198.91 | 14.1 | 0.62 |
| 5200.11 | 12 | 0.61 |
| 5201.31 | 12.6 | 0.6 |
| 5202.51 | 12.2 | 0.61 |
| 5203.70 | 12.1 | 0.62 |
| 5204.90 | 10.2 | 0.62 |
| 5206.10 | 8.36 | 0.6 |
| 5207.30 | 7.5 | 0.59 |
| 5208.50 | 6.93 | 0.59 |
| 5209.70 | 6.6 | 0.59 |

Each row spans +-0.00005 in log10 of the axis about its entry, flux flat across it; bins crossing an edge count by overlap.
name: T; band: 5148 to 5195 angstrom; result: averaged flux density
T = 10.1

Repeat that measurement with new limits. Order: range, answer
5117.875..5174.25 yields 10.8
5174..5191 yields 9.16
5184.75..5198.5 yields 11.4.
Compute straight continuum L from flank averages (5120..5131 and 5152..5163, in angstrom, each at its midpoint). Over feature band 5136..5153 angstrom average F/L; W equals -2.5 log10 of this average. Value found 0.01 mag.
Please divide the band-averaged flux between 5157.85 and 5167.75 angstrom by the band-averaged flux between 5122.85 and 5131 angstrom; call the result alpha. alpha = 1.20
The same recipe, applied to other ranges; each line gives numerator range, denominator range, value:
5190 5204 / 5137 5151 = 1.09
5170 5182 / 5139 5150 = 0.74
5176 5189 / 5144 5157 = 0.85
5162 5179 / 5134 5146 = 0.86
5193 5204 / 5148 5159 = 1.15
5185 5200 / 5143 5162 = 1.04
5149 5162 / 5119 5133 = 1.03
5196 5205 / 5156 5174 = 1.16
